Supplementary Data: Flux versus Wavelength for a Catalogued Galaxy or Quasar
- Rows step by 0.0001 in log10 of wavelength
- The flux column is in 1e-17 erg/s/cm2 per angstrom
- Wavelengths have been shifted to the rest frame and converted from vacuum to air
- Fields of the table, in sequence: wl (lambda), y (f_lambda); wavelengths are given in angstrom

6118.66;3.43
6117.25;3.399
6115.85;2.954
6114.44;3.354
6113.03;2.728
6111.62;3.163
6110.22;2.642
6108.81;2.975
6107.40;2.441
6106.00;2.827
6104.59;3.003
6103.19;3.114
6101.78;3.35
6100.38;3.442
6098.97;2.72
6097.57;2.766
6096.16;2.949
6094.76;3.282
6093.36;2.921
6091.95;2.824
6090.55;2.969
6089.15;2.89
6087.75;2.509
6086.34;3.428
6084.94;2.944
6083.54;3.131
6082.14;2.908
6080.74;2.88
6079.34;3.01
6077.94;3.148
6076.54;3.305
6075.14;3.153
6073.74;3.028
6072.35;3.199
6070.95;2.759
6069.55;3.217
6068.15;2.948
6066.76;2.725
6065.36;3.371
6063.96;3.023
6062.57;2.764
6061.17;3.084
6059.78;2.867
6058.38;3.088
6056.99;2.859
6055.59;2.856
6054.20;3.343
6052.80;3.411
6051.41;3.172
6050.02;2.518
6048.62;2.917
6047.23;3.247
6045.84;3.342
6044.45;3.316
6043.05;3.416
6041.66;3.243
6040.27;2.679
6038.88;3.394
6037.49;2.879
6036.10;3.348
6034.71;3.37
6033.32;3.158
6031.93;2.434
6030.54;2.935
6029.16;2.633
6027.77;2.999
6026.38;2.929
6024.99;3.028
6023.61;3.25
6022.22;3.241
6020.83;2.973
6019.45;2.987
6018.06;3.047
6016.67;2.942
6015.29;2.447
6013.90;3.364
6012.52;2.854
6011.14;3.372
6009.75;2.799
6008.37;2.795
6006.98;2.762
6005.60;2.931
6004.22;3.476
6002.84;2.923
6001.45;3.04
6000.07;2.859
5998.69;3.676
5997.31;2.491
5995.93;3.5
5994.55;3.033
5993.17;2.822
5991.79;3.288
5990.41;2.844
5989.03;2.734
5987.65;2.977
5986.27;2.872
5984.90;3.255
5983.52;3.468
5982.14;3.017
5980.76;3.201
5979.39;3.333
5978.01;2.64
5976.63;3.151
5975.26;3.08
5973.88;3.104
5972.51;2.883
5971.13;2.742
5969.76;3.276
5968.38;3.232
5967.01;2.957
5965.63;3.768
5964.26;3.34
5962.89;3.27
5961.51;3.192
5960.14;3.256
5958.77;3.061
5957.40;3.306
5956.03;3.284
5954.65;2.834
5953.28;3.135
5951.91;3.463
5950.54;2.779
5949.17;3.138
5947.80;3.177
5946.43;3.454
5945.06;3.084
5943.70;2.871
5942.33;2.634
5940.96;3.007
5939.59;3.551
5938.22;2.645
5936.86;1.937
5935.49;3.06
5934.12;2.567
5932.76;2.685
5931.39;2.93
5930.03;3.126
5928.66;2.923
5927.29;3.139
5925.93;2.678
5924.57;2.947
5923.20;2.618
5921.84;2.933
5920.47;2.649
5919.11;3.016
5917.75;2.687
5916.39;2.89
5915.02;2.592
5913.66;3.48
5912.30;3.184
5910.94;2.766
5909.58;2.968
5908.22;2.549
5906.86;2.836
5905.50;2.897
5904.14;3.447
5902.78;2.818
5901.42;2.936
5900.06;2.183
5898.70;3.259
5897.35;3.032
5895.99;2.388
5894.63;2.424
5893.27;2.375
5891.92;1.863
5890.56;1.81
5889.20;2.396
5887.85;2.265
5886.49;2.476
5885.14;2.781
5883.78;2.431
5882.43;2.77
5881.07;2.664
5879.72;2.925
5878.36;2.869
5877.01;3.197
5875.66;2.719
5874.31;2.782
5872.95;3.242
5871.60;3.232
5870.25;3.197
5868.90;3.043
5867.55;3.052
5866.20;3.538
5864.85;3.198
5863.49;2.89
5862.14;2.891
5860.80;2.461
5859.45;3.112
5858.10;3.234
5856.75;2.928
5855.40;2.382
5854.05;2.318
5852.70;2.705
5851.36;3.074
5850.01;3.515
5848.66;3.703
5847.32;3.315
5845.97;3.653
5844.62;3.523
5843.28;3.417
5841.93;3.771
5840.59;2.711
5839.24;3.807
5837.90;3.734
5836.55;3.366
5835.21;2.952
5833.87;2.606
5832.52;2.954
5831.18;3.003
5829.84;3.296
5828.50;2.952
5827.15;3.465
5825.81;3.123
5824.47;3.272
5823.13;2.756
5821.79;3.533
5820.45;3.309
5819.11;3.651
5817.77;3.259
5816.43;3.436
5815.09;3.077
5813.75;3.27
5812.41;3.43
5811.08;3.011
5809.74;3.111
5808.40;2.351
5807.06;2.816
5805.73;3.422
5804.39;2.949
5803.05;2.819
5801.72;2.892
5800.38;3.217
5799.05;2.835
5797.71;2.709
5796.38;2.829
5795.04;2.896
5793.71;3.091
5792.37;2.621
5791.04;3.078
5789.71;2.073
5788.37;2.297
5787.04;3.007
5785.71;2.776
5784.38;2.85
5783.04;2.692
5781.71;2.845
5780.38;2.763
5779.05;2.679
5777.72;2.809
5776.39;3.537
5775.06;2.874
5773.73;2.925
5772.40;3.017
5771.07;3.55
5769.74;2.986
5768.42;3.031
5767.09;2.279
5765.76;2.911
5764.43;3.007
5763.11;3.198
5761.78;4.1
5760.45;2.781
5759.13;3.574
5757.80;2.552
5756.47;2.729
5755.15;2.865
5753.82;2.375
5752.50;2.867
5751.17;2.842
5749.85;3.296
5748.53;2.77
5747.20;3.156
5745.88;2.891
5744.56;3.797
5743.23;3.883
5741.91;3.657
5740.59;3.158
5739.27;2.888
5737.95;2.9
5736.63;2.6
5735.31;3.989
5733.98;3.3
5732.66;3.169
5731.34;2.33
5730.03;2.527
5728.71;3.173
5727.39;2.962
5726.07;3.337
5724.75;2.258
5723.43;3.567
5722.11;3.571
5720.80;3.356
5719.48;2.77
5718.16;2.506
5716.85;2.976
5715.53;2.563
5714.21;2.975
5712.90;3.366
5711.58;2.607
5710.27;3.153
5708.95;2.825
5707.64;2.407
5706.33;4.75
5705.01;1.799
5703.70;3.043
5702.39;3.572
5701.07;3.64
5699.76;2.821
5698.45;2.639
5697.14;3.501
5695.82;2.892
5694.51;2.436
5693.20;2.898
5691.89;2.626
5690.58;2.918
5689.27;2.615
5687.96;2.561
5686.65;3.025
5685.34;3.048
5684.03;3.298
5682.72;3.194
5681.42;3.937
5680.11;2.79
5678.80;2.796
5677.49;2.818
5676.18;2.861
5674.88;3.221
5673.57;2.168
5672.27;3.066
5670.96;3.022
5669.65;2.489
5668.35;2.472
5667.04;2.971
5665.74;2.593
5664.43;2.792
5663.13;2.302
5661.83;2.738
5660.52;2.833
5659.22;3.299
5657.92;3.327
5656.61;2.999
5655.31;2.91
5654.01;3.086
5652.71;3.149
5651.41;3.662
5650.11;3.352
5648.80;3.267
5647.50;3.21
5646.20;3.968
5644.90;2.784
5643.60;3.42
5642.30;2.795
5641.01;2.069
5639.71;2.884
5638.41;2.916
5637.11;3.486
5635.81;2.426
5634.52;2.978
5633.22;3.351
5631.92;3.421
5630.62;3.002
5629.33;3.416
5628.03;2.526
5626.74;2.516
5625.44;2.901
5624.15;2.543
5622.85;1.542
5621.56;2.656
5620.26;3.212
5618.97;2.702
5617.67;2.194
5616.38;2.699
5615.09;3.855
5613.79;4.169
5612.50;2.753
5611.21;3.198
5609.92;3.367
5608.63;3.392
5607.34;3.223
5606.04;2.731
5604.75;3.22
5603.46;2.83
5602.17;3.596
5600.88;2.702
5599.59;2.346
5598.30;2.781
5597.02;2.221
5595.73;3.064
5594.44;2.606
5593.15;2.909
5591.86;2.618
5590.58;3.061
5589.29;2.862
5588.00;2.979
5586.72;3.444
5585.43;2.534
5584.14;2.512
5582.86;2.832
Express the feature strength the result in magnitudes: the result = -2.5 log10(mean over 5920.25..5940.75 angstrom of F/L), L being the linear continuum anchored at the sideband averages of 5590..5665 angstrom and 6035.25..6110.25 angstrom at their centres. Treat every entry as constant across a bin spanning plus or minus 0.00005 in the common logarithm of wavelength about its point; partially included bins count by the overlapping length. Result 0.07 mag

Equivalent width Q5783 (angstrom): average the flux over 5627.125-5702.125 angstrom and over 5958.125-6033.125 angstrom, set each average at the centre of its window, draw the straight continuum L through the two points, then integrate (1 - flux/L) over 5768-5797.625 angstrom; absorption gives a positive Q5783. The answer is 1.3 angstrom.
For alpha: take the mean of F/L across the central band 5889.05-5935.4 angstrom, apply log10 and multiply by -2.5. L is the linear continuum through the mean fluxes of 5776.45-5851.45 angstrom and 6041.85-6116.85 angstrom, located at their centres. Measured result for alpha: 0.11 mag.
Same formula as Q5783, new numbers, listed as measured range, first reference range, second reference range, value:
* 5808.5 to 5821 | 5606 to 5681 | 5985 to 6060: -1.0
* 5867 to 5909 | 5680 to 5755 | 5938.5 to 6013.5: 4.6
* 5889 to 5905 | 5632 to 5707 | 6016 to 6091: 2.3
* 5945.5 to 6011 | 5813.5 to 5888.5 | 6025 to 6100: -1.1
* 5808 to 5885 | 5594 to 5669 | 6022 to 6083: -2.6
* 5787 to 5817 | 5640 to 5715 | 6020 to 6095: 0.8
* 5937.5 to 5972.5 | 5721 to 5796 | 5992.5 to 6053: -1.2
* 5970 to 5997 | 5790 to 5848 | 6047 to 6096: 0.1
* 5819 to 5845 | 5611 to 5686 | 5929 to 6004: -2.0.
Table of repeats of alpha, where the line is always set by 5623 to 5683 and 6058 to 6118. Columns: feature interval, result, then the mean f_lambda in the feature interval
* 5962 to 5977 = -0.06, 3.16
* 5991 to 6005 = -0.04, 3.11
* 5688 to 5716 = 0.01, 2.95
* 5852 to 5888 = 0.04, 2.87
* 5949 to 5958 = -0.05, 3.13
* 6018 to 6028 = -0.02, 3.06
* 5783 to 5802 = 0.07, 2.79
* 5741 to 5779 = -0.04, 3.07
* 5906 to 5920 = 0.03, 2.89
